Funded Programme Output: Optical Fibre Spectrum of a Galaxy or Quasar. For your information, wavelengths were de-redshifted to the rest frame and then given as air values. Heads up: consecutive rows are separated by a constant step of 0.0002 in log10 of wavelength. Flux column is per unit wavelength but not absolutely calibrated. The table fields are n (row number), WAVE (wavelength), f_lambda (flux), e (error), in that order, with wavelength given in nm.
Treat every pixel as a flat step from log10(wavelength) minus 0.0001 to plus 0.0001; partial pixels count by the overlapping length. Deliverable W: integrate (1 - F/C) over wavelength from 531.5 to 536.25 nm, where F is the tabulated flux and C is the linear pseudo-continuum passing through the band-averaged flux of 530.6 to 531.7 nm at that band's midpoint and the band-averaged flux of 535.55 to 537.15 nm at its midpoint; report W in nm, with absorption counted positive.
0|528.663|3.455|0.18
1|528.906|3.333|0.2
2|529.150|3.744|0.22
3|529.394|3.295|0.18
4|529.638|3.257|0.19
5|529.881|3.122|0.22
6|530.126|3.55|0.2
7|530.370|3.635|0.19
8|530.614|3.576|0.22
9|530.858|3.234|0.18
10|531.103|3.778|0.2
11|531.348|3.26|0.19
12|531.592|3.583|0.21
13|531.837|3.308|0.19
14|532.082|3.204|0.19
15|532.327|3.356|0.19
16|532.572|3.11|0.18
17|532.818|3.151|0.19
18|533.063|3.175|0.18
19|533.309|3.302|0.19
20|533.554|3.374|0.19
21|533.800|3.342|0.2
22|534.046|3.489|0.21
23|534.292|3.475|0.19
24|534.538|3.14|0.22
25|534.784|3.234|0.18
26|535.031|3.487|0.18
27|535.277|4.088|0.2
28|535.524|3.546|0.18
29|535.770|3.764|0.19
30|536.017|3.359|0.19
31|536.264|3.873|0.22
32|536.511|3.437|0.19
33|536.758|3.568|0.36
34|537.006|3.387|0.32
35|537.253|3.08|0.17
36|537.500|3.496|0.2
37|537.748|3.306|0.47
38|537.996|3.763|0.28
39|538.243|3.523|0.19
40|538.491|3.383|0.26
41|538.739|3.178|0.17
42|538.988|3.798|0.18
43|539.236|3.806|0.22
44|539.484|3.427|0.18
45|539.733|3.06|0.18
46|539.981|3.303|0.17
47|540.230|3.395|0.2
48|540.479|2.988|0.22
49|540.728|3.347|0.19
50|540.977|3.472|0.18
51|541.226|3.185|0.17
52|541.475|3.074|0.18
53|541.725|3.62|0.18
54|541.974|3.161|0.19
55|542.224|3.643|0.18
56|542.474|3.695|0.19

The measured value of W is 0.156 nm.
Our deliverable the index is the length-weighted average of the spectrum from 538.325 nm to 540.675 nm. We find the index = 3.37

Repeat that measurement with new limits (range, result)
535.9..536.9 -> 3.55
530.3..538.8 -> 3.43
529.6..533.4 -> 3.35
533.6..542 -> 3.43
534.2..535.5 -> 3.49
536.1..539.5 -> 3.5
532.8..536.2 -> 3.44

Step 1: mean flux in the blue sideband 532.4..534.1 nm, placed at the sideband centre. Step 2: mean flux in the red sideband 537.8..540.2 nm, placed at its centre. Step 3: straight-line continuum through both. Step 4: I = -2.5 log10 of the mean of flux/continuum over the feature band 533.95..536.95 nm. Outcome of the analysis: -0.06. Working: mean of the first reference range 3.27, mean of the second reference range 3.46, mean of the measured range 3.53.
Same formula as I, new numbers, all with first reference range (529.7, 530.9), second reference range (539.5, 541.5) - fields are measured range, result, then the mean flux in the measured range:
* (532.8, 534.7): 0.02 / 3.31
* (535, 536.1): -0.10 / 3.67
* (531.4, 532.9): 0.04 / 3.29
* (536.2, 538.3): -0.06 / 3.48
